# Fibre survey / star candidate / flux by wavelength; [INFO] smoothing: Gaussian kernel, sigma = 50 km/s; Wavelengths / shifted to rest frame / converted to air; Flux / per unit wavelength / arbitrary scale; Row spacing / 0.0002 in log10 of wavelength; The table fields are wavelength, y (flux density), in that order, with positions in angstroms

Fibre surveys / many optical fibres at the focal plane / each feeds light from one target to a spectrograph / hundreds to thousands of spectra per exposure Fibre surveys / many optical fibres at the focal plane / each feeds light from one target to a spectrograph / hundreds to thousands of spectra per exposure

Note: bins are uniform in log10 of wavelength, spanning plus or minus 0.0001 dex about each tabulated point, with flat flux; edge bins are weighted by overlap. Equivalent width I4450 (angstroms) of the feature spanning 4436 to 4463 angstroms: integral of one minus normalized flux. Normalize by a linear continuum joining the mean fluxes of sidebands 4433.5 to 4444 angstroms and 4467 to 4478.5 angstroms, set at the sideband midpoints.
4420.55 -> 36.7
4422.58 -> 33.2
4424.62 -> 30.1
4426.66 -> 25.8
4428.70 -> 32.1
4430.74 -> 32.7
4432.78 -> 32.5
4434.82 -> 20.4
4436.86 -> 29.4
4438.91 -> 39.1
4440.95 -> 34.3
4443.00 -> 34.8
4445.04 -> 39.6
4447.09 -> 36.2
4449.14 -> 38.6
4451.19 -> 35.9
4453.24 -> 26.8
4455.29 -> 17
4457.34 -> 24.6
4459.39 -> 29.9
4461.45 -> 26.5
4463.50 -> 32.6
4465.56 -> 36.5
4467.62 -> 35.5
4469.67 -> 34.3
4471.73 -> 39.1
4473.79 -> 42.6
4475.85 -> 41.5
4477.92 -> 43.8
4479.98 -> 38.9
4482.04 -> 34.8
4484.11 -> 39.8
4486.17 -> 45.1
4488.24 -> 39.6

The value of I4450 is 1.6 angstroms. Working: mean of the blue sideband 31.6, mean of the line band 31.8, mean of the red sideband 39.4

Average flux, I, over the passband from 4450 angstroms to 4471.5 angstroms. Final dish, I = 30.4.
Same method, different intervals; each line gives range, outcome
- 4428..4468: 31.7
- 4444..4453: 36.6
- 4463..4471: 35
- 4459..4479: 36.4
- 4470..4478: 40.8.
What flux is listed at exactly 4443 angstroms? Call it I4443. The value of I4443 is 34.8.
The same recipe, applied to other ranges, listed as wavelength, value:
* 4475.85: 41.5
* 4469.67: 34.3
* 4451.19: 35.9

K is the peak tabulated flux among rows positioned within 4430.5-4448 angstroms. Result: 39.6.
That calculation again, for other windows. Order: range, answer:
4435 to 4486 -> 43.8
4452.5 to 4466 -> 36.5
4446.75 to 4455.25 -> 38.6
